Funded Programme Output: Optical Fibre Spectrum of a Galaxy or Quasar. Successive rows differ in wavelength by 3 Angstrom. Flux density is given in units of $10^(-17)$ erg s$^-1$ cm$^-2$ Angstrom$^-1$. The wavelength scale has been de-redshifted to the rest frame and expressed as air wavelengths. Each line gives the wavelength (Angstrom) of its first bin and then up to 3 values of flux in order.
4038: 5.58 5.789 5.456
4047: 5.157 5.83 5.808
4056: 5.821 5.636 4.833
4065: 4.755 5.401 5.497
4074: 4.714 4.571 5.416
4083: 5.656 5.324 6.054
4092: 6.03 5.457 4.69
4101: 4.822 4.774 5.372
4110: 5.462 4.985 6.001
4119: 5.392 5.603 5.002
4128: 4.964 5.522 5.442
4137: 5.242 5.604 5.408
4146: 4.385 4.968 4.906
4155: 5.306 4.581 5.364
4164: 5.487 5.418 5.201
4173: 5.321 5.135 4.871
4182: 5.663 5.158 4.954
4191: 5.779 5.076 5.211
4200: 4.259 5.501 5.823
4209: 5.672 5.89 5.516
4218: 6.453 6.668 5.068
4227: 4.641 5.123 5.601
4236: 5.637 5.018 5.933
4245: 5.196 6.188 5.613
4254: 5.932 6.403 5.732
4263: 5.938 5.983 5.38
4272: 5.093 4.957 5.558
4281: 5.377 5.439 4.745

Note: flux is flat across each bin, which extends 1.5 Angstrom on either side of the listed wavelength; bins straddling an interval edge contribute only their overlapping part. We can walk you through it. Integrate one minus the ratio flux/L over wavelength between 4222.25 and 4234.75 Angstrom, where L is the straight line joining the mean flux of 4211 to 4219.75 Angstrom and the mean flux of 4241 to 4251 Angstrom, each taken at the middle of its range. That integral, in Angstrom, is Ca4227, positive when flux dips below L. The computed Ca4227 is 1.5 Angstrom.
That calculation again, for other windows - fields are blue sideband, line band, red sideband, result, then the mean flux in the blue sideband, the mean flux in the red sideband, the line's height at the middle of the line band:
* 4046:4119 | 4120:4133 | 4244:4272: 0.40 Angstrom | 5.34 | 5.79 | 5.45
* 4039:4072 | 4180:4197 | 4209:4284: 0.81 Angstrom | 5.45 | 5.62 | 5.57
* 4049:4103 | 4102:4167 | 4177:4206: 0.49 Angstrom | 5.34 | 5.2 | 5.27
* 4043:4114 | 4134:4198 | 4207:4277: 3.37 Angstrom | 5.31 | 5.64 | 5.49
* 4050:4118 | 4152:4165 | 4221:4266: 0.78 Angstrom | 5.33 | 5.62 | 5.47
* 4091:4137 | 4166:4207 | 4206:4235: 2.18 Angstrom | 5.29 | 5.64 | 5.53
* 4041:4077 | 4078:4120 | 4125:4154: -1.04 Angstrom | 5.34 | 5.15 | 5.25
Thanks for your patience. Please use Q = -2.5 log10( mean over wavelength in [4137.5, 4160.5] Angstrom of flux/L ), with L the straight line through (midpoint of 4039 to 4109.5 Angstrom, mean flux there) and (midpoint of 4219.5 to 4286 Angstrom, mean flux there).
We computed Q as 0.08 mag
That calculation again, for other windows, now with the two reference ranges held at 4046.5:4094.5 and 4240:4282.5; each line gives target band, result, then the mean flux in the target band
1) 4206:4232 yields -0.01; 5.64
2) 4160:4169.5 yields 0.03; 5.4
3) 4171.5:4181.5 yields 0.08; 5.16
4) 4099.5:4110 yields 0.08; 5.06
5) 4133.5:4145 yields 0.02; 5.38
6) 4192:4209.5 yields 0.07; 5.25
